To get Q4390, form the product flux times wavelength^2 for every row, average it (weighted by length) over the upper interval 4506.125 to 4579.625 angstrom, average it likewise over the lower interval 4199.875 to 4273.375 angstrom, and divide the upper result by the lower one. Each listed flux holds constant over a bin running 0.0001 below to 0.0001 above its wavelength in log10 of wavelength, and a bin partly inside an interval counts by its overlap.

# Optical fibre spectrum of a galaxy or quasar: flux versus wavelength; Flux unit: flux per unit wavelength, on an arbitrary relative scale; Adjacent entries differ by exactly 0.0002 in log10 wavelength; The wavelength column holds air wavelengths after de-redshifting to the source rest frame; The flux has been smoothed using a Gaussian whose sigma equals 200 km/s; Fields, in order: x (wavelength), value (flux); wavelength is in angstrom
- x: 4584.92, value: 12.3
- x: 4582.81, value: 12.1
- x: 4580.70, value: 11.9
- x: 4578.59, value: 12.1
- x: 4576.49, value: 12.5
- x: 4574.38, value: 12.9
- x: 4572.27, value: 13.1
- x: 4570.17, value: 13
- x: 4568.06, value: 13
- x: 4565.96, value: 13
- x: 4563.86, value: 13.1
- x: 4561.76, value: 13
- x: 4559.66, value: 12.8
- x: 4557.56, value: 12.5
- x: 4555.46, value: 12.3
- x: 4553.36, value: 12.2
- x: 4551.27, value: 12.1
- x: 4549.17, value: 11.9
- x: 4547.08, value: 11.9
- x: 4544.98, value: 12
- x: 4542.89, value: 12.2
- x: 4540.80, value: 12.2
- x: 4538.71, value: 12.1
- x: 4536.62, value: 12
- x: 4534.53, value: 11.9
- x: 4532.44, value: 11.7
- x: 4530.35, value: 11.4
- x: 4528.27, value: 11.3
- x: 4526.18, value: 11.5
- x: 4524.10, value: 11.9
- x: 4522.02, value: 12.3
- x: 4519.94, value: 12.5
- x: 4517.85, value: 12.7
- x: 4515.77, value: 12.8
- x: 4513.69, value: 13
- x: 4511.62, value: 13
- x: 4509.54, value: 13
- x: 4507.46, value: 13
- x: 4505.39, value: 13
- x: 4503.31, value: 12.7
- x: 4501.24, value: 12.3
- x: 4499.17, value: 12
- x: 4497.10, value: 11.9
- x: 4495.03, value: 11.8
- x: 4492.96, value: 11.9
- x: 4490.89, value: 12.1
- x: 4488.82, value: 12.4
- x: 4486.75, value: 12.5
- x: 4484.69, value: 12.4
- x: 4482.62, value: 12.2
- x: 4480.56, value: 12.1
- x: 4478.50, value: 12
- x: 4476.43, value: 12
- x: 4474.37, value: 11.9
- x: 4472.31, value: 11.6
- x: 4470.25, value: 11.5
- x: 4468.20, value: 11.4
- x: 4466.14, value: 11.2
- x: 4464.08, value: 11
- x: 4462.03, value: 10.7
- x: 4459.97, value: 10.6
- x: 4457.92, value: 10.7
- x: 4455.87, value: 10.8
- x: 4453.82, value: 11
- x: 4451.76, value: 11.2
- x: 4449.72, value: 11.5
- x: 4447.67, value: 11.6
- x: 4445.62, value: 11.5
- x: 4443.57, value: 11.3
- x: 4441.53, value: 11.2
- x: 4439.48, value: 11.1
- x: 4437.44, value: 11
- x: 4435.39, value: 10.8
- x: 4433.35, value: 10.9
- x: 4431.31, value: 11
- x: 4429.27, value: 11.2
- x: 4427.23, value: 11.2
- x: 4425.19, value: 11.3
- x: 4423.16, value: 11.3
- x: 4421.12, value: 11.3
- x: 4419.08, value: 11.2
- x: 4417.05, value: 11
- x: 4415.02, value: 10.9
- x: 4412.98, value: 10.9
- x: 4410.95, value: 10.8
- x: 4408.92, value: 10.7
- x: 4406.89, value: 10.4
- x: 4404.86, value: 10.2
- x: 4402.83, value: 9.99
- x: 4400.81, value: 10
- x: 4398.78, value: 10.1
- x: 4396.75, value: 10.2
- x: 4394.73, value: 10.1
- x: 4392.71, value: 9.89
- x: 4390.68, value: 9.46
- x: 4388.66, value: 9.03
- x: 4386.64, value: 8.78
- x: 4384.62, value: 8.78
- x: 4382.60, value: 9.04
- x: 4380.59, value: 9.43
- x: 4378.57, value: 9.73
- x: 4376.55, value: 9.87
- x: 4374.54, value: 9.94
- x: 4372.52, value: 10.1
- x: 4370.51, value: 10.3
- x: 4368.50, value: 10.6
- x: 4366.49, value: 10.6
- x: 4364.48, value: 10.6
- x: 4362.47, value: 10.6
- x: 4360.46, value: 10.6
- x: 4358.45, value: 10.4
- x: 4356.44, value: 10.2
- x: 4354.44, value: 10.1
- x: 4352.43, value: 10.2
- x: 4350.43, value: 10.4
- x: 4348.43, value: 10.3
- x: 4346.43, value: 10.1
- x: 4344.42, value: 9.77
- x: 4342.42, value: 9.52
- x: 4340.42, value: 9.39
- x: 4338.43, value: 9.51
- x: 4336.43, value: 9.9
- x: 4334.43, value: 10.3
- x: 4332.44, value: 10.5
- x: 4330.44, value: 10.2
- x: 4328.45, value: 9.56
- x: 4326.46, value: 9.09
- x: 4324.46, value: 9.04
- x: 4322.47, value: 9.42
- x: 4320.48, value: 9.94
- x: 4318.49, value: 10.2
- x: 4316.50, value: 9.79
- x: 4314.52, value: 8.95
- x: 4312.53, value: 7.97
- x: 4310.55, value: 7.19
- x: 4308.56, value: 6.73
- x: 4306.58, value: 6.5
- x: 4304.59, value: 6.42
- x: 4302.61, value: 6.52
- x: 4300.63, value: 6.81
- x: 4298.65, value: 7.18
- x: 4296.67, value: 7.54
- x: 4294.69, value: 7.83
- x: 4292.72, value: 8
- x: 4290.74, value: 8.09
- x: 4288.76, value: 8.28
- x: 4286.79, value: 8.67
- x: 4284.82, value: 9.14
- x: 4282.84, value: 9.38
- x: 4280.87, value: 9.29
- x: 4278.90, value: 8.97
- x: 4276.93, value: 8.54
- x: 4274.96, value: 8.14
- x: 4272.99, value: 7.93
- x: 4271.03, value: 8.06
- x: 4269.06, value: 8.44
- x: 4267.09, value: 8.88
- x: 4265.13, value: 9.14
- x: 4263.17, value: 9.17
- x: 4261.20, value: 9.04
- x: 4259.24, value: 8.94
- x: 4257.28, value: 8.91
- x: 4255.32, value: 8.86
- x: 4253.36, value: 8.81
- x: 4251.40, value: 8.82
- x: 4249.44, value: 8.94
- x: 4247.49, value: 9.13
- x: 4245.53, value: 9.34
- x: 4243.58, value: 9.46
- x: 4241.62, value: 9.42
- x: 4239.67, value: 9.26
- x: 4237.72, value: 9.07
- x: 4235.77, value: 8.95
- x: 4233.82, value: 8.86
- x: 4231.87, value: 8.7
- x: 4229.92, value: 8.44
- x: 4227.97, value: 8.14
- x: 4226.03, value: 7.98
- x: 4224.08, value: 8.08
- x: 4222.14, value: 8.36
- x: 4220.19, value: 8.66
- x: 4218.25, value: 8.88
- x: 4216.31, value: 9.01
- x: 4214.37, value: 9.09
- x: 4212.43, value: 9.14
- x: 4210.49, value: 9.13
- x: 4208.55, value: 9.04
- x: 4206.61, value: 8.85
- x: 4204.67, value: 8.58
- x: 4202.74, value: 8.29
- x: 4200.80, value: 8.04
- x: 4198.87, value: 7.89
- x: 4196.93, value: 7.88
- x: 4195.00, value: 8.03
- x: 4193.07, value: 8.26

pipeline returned 1.62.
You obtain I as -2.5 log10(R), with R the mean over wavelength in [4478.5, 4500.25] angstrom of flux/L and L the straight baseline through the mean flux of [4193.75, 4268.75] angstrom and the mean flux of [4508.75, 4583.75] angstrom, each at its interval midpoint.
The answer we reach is -0.04 mag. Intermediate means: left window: 8.76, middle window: 12.1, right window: 12.4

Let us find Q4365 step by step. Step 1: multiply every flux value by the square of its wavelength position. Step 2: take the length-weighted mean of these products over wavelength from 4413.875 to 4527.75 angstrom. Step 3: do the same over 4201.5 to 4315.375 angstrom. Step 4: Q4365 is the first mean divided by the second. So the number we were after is 1.5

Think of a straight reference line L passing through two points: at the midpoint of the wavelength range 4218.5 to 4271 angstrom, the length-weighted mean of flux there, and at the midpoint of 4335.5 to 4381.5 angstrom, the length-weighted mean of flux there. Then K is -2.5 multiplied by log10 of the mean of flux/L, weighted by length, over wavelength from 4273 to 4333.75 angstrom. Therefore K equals 0.12 mag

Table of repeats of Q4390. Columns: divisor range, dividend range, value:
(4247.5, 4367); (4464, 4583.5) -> 1.50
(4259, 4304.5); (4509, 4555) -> 1.64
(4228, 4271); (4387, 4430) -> 1.26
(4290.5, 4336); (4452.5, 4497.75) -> 1.48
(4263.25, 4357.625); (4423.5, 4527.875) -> 1.43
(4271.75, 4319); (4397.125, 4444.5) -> 1.43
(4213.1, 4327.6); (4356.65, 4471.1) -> 1.32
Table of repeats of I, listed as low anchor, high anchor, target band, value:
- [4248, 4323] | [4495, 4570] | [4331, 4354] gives -0.077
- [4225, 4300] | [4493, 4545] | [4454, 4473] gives 0.041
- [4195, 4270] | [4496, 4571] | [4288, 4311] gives 0.301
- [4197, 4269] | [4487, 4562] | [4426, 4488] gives 0.008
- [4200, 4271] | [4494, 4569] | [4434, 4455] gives 0.009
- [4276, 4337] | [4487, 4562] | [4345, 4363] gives -0.102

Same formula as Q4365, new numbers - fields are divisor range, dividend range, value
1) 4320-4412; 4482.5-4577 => 1.34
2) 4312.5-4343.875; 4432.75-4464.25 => 1.21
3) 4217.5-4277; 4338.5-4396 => 1.20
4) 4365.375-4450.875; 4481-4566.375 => 1.23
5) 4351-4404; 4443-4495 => 1.21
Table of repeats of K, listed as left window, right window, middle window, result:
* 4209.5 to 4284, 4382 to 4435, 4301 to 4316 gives 0.284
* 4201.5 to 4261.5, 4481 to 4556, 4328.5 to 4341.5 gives 0.013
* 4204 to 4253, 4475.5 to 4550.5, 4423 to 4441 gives 0.017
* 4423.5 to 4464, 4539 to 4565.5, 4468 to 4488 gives -0.046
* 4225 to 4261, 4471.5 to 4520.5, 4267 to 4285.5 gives 0.084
